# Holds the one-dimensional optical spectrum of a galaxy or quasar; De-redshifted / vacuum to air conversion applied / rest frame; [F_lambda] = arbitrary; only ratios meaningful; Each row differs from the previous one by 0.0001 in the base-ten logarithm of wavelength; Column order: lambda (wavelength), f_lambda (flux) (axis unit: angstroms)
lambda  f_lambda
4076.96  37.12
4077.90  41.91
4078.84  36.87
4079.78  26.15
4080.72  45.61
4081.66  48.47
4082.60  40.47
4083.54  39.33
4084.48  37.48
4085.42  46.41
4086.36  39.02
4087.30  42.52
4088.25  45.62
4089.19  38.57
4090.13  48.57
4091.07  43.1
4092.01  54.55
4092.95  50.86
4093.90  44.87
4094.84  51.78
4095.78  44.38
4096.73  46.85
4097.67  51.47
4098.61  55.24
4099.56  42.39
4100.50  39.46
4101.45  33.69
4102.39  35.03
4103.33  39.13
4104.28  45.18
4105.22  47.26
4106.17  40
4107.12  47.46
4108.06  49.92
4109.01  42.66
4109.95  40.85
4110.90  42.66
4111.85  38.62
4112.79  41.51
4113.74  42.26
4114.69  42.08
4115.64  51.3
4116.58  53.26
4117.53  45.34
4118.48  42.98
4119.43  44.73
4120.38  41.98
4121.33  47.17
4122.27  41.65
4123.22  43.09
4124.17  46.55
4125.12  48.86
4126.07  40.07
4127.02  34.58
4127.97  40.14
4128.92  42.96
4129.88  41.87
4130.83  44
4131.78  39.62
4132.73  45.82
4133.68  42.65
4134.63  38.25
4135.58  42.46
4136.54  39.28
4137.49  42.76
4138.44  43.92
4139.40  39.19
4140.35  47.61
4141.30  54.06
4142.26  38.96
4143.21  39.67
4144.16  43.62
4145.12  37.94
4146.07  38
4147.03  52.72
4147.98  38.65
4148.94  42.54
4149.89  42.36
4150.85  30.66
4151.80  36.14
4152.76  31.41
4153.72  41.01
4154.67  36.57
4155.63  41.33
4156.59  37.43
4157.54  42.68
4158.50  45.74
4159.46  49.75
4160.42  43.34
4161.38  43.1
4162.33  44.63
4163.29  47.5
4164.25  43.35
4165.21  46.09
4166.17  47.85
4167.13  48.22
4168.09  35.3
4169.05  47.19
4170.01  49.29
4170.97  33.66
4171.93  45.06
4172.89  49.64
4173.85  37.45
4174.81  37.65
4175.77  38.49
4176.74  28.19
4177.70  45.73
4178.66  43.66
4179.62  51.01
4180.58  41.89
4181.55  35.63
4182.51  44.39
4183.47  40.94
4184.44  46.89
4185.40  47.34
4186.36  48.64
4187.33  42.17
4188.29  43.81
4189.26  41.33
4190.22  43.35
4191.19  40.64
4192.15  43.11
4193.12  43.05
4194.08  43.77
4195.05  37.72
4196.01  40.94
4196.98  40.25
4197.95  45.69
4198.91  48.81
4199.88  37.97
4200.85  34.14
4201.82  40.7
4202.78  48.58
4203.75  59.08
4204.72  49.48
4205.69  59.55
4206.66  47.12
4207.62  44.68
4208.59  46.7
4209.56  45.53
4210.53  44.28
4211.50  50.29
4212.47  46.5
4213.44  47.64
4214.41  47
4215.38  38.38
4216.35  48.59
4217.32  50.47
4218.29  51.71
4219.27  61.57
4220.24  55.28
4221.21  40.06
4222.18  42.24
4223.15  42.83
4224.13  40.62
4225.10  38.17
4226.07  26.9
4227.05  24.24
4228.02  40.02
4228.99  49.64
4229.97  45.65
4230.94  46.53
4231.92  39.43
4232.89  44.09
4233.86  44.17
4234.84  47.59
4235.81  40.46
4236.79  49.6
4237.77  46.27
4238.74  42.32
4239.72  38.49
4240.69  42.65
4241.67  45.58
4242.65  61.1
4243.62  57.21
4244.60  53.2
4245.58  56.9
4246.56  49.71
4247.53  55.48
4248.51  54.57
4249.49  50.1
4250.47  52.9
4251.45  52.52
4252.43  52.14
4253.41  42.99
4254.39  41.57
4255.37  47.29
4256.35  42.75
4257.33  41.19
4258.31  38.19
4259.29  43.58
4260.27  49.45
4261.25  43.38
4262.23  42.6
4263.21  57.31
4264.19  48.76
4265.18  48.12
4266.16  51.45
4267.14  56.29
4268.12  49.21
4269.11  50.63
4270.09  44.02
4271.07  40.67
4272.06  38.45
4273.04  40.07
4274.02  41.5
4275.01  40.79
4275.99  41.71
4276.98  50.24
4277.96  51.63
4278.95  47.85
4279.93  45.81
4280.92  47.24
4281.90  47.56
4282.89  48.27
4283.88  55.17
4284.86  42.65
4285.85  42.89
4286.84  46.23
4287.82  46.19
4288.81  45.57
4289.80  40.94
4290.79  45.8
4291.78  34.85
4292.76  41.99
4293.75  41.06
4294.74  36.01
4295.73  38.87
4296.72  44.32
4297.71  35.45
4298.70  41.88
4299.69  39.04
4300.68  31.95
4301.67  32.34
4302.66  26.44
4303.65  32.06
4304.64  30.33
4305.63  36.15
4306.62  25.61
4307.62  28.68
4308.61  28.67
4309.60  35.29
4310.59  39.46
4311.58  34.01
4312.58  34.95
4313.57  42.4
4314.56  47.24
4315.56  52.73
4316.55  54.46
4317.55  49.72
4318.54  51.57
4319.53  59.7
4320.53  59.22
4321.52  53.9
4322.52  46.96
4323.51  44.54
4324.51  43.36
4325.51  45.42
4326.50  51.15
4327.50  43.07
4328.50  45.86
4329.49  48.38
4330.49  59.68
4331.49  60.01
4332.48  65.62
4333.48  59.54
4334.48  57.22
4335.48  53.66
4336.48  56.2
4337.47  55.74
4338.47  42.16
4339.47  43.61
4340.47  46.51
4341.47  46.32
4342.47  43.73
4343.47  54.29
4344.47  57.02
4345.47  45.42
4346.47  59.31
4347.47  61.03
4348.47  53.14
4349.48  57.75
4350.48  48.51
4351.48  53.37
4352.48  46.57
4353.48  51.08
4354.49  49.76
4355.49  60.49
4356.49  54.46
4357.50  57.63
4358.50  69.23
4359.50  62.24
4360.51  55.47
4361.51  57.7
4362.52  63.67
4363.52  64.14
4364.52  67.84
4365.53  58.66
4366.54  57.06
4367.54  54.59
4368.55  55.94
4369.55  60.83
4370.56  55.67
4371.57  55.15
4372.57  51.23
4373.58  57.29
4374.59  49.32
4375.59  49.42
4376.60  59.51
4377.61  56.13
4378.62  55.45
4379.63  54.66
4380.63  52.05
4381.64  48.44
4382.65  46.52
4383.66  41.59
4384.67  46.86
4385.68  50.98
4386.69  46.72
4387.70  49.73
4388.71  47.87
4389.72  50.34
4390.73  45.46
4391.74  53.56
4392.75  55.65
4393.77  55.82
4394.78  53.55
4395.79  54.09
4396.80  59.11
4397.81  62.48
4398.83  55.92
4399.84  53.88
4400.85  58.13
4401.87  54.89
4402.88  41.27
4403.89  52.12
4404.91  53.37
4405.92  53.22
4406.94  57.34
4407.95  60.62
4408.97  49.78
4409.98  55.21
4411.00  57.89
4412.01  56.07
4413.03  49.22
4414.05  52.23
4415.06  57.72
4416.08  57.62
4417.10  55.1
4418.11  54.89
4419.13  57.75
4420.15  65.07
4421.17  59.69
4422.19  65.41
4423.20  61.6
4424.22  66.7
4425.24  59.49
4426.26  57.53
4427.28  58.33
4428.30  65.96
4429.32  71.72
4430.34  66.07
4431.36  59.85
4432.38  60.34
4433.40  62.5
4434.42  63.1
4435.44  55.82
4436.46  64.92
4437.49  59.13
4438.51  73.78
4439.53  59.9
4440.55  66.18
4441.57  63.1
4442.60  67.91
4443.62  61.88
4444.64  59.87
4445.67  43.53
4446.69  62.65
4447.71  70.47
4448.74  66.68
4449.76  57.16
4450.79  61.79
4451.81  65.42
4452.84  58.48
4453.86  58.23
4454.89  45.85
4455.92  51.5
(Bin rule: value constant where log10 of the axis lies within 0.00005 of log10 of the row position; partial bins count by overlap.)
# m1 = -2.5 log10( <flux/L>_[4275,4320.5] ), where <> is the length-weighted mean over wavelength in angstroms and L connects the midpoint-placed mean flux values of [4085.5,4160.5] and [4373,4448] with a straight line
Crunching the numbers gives 0.22 mag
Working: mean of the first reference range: 43.1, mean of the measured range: 41.8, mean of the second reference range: 56.7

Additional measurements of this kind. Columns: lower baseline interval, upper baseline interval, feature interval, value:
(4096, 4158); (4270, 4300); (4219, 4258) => -0.07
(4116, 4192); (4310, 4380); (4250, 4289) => 0.06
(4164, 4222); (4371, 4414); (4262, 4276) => 0.03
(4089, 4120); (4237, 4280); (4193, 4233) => 0.05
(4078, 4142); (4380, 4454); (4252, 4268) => 0.08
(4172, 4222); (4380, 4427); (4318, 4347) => -0.01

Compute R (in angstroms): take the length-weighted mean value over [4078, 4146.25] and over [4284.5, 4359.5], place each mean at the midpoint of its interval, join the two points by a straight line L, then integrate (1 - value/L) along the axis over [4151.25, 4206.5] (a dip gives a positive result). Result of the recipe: 1.5 angstroms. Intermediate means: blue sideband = 43.2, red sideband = 46.7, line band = 43.1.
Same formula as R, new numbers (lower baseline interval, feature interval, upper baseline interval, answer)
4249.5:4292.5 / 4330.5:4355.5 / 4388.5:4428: -0.9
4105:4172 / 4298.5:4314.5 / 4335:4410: 5.3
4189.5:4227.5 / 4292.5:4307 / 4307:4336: 3.6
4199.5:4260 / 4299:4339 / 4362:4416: 4.4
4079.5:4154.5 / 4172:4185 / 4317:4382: 1.2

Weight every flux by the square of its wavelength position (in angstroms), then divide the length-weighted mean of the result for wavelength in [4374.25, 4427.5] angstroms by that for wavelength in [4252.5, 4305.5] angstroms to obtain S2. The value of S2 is 1.33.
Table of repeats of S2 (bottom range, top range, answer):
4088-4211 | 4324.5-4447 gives 1.44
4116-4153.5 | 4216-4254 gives 1.16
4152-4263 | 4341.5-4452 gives 1.39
